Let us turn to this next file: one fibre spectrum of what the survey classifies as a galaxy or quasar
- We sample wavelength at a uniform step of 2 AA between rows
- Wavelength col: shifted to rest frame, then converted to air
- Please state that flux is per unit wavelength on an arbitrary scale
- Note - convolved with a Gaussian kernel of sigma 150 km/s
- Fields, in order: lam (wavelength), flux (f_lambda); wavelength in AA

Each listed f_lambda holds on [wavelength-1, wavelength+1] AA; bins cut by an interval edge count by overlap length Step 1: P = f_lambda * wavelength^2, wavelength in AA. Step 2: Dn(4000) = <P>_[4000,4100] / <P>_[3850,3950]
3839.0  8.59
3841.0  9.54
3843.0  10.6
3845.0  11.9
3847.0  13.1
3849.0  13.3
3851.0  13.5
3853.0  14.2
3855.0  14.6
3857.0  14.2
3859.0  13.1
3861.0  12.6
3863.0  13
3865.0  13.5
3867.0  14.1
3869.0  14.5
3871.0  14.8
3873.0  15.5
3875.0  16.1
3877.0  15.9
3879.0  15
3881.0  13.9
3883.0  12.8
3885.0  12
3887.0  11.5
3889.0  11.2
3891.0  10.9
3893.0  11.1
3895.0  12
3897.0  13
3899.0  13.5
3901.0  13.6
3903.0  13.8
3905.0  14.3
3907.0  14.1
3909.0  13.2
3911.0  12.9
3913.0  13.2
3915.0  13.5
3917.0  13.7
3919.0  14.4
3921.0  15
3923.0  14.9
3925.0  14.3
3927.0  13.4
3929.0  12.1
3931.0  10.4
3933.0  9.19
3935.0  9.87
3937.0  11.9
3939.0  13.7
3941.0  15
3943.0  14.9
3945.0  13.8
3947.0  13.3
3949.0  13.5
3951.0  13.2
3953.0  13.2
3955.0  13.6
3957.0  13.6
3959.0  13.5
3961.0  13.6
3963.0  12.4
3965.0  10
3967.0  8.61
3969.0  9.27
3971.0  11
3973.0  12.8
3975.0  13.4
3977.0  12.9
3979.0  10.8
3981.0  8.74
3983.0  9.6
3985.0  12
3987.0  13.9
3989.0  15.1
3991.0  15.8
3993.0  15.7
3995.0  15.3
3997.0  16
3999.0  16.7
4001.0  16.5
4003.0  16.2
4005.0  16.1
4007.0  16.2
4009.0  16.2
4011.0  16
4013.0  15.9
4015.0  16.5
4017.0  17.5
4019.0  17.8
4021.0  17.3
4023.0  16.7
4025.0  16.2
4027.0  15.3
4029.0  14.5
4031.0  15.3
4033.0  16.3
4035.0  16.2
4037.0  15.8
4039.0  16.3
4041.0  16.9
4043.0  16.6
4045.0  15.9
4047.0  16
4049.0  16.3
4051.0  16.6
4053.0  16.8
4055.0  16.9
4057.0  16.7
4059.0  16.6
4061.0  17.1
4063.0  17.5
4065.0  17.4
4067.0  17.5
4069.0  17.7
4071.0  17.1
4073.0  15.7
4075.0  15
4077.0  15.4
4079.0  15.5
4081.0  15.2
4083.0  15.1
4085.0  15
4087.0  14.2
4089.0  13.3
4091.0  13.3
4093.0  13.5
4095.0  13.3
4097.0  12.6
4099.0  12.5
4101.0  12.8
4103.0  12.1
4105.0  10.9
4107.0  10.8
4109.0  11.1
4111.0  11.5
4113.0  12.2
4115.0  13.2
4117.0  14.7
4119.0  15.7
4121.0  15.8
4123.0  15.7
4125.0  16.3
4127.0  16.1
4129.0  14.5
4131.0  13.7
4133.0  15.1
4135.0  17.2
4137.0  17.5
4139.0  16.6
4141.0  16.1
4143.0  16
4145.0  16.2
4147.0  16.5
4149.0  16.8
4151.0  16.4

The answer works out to 1.28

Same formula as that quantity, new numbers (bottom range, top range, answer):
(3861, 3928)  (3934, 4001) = 0.99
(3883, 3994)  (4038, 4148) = 1.29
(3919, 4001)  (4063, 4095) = 1.26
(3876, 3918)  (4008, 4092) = 1.33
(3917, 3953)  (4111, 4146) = 1.29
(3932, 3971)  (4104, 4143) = 1.28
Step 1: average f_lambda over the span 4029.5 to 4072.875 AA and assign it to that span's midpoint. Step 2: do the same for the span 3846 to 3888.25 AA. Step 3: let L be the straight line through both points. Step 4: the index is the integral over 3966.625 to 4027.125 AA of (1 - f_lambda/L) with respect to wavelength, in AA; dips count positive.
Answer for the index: 5.1 AA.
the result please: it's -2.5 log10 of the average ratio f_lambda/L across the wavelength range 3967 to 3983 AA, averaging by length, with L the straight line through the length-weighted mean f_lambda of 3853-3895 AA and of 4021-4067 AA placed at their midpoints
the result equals 0.35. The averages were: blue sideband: 13.5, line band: 11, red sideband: 16.4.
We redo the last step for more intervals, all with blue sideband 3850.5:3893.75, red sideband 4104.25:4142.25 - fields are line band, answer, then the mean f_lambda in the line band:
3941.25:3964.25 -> 0.03 mag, 13.5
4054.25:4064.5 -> -0.19 mag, 17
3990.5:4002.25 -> -0.14 mag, 16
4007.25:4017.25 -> -0.16 mag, 16.3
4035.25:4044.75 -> -0.15 mag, 16.3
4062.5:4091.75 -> -0.10 mag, 15.6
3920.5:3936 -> 0.12 mag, 12.3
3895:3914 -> 0.02 mag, 13.4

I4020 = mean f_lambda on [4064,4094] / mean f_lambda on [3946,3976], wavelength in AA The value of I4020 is 1.2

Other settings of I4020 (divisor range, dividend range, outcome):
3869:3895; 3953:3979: 0.90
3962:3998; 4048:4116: 1.18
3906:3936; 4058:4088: 1.25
